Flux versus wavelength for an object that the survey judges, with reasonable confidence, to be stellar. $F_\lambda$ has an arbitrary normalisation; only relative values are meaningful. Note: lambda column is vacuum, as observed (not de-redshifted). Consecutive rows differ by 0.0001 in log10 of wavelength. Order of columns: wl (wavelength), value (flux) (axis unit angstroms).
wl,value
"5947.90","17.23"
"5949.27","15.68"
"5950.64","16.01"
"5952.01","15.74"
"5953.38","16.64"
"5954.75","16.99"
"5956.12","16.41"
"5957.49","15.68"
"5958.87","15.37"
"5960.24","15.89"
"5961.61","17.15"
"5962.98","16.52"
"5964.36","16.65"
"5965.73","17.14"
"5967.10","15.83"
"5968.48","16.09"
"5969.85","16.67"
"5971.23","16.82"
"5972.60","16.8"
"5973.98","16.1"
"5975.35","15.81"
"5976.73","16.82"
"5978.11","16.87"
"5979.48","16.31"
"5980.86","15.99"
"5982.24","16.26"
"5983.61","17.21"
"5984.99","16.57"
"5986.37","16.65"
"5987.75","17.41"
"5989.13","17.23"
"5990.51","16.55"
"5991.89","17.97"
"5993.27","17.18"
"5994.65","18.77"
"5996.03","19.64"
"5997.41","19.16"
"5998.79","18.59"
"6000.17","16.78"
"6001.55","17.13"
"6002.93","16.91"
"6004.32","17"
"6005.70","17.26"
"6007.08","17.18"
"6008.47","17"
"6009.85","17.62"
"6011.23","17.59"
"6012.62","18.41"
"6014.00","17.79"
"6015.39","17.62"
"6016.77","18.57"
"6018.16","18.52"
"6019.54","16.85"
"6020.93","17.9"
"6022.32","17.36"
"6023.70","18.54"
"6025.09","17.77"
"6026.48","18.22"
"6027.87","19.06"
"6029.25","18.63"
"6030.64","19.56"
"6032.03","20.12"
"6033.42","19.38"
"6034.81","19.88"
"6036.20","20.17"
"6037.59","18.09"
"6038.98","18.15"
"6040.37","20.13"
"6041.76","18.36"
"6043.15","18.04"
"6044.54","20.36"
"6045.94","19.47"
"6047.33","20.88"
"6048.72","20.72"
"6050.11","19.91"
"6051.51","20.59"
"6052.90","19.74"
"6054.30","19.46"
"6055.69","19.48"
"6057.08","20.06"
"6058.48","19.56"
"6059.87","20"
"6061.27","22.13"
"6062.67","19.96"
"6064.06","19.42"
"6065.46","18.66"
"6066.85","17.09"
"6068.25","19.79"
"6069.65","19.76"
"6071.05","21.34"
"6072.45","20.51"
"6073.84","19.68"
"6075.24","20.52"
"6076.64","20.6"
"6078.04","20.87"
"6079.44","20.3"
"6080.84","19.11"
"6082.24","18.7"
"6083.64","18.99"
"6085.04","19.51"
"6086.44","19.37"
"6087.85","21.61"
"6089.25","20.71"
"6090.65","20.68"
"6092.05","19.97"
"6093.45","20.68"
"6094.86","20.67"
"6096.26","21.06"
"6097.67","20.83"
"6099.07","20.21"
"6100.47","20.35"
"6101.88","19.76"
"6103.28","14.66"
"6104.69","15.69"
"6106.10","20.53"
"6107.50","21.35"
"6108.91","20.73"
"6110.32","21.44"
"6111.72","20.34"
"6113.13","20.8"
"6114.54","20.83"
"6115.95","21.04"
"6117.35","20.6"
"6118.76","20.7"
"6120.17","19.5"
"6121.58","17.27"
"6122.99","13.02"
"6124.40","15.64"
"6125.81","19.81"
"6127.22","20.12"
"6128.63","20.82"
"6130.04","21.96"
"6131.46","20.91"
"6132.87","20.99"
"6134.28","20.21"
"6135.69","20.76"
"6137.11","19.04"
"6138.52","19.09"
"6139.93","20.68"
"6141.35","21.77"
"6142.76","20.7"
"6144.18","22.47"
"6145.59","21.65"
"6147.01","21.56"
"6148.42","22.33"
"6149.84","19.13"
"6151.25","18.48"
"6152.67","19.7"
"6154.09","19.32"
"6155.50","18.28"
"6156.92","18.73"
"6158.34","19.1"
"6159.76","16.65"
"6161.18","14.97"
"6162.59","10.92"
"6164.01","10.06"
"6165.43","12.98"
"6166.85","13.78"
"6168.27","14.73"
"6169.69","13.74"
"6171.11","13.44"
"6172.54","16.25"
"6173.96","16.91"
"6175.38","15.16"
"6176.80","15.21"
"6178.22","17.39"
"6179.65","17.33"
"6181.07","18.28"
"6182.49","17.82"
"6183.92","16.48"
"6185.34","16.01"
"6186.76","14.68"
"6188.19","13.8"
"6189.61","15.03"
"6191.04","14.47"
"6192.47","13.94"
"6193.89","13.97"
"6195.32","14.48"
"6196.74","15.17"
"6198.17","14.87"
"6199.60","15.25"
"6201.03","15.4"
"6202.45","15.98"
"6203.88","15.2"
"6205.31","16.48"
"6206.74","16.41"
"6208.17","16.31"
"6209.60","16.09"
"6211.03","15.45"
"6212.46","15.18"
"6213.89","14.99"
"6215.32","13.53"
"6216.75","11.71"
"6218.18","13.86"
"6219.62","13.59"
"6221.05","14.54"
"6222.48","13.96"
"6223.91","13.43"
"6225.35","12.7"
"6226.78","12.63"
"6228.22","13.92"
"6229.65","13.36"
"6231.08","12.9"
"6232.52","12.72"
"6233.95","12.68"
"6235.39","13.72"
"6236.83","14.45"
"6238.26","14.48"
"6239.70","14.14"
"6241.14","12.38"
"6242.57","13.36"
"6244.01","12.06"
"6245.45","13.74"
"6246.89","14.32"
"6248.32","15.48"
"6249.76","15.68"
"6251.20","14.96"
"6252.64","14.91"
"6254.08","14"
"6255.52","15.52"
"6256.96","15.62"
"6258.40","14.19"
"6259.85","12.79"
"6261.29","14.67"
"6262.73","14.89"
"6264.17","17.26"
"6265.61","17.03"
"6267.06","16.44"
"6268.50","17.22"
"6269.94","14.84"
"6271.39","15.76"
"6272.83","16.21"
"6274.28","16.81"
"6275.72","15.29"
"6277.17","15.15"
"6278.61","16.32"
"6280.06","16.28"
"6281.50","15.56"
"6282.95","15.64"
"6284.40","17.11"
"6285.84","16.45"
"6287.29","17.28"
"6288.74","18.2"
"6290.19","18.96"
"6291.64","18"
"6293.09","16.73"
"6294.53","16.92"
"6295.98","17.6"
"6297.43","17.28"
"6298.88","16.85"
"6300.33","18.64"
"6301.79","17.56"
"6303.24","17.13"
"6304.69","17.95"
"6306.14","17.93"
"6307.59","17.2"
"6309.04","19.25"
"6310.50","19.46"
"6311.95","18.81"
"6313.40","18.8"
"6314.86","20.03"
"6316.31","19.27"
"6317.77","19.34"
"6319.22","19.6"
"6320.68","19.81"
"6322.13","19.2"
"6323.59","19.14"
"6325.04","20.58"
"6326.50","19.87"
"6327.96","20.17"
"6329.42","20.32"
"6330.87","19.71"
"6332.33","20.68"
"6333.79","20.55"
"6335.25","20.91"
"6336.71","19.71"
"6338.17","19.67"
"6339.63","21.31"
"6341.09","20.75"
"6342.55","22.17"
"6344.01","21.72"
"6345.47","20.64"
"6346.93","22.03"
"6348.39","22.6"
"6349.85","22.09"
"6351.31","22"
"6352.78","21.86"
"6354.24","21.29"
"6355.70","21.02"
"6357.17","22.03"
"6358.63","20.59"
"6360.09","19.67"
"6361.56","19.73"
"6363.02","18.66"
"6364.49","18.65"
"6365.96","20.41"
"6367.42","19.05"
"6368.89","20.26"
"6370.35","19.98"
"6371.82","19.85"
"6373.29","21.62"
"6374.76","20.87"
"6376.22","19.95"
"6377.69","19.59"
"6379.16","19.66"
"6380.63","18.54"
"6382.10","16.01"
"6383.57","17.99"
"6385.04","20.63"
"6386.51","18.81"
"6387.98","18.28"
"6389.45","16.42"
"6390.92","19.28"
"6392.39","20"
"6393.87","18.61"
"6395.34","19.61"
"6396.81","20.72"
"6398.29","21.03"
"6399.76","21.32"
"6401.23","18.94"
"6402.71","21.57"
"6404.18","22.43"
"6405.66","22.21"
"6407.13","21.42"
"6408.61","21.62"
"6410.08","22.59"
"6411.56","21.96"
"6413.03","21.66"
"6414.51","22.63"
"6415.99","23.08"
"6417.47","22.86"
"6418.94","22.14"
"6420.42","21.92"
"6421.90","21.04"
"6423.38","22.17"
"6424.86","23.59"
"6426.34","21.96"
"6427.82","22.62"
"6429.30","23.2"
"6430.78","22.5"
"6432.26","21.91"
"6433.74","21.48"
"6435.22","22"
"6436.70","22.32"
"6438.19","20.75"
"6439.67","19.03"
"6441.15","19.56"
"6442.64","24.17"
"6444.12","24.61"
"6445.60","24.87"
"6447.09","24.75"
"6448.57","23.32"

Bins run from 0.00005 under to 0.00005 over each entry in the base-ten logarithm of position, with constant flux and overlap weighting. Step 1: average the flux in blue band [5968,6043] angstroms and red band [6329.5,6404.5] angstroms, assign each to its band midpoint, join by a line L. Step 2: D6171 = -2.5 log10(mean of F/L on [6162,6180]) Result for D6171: 0.293 mag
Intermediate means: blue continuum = 17.7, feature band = 14.4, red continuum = 20.2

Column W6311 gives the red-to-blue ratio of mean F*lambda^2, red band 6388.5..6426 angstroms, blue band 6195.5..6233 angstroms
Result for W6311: 1.6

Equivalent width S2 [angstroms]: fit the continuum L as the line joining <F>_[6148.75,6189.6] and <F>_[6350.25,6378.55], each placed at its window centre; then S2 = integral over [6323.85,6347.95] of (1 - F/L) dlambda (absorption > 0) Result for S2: -1.1 angstroms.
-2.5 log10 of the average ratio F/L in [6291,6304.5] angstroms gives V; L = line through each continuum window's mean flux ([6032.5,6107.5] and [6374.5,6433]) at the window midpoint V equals 0.18 mag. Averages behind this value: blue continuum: 19.8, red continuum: 20.8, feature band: 17.4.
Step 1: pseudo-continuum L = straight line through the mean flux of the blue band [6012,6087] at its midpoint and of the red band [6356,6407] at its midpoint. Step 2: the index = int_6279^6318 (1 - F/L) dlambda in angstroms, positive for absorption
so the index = 3.85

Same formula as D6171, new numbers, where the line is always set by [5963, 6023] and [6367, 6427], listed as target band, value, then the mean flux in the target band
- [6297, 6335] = 0.047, 19.1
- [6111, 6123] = -0.084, 19.7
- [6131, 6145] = -0.125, 20.7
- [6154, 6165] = 0.181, 15.7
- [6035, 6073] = -0.114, 19.7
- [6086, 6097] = -0.145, 20.6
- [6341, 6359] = -0.076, 21.7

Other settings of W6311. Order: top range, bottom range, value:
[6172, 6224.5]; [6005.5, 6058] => 0.86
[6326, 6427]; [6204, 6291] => 1.44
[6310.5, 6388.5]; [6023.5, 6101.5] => 1.12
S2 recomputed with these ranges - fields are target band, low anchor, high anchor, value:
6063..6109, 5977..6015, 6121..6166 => -4.02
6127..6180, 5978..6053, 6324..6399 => 2.54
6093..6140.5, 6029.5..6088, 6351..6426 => 0.28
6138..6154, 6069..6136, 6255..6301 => -1.37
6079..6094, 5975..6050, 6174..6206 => -2.57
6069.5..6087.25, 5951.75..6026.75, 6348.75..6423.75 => -2.06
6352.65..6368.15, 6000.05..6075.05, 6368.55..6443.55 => 0.33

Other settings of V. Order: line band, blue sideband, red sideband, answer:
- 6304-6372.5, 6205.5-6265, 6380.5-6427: -0.11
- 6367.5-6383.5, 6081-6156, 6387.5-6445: 0.09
